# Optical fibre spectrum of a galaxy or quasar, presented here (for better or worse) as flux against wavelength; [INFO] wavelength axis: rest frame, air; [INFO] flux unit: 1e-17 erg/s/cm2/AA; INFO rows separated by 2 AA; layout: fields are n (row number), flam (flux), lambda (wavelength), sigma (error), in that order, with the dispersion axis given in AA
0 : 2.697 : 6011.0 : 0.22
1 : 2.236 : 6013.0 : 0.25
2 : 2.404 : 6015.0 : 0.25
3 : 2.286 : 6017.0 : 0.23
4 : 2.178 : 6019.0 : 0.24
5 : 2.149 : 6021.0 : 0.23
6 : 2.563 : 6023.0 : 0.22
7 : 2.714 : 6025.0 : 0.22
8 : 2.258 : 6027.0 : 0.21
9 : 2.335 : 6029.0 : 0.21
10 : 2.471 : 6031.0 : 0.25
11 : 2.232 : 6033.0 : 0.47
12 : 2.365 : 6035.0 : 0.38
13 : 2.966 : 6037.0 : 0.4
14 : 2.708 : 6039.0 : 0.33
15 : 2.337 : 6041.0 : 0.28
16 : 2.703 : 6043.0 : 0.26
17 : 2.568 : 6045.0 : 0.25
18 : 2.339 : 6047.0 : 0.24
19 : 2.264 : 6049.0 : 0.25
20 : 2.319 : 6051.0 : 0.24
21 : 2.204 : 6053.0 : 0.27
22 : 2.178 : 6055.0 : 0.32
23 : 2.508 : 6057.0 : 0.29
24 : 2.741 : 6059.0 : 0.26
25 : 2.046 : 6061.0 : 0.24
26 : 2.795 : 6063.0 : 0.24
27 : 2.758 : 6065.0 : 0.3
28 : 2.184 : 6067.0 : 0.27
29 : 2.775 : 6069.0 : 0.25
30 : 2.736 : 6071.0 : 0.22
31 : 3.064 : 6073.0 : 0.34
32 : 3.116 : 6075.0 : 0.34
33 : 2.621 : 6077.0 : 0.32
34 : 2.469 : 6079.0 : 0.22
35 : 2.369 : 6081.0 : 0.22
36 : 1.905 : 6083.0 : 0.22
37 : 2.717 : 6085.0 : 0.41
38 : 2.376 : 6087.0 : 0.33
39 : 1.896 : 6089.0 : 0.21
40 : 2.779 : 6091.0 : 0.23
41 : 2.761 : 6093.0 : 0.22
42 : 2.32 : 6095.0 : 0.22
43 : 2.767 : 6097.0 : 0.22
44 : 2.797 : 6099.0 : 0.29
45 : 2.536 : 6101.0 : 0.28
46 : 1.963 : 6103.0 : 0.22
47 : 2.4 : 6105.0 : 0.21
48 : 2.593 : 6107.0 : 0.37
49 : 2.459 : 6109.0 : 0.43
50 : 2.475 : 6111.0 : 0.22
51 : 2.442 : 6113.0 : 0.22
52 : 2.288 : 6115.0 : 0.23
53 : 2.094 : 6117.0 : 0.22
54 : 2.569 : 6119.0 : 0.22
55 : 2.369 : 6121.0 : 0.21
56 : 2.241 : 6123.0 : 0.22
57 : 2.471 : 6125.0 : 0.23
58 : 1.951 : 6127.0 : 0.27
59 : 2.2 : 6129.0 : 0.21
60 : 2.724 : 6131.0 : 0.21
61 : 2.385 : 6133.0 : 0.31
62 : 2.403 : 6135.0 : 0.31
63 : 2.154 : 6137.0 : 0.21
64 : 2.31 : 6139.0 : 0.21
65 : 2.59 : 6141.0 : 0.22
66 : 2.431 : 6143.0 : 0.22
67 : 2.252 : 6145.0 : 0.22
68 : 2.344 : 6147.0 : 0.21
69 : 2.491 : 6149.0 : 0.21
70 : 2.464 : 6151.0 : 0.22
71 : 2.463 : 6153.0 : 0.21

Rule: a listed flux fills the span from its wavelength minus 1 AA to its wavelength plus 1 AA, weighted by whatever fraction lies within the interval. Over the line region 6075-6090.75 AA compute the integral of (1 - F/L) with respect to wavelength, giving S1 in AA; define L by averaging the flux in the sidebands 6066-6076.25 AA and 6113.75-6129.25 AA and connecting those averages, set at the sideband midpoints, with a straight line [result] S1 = 1.5 AA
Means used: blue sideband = 2.77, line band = 2.41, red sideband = 2.28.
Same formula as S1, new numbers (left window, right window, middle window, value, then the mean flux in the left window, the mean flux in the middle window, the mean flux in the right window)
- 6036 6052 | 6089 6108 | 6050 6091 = 0.37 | 2.53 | 2.5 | 2.51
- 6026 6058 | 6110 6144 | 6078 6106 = -0.56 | 2.42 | 2.43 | 2.36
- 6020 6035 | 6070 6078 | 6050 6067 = 1.82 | 2.39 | 2.43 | 2.88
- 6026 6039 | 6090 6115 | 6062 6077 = -1.67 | 2.46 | 2.77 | 2.51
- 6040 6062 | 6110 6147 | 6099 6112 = -0.40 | 2.38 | 2.43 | 2.35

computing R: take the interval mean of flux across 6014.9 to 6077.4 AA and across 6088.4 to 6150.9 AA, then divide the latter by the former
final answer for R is 0.96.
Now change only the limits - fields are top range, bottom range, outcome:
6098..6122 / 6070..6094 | 0.94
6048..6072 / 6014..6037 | 1.03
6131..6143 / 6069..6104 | 0.94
